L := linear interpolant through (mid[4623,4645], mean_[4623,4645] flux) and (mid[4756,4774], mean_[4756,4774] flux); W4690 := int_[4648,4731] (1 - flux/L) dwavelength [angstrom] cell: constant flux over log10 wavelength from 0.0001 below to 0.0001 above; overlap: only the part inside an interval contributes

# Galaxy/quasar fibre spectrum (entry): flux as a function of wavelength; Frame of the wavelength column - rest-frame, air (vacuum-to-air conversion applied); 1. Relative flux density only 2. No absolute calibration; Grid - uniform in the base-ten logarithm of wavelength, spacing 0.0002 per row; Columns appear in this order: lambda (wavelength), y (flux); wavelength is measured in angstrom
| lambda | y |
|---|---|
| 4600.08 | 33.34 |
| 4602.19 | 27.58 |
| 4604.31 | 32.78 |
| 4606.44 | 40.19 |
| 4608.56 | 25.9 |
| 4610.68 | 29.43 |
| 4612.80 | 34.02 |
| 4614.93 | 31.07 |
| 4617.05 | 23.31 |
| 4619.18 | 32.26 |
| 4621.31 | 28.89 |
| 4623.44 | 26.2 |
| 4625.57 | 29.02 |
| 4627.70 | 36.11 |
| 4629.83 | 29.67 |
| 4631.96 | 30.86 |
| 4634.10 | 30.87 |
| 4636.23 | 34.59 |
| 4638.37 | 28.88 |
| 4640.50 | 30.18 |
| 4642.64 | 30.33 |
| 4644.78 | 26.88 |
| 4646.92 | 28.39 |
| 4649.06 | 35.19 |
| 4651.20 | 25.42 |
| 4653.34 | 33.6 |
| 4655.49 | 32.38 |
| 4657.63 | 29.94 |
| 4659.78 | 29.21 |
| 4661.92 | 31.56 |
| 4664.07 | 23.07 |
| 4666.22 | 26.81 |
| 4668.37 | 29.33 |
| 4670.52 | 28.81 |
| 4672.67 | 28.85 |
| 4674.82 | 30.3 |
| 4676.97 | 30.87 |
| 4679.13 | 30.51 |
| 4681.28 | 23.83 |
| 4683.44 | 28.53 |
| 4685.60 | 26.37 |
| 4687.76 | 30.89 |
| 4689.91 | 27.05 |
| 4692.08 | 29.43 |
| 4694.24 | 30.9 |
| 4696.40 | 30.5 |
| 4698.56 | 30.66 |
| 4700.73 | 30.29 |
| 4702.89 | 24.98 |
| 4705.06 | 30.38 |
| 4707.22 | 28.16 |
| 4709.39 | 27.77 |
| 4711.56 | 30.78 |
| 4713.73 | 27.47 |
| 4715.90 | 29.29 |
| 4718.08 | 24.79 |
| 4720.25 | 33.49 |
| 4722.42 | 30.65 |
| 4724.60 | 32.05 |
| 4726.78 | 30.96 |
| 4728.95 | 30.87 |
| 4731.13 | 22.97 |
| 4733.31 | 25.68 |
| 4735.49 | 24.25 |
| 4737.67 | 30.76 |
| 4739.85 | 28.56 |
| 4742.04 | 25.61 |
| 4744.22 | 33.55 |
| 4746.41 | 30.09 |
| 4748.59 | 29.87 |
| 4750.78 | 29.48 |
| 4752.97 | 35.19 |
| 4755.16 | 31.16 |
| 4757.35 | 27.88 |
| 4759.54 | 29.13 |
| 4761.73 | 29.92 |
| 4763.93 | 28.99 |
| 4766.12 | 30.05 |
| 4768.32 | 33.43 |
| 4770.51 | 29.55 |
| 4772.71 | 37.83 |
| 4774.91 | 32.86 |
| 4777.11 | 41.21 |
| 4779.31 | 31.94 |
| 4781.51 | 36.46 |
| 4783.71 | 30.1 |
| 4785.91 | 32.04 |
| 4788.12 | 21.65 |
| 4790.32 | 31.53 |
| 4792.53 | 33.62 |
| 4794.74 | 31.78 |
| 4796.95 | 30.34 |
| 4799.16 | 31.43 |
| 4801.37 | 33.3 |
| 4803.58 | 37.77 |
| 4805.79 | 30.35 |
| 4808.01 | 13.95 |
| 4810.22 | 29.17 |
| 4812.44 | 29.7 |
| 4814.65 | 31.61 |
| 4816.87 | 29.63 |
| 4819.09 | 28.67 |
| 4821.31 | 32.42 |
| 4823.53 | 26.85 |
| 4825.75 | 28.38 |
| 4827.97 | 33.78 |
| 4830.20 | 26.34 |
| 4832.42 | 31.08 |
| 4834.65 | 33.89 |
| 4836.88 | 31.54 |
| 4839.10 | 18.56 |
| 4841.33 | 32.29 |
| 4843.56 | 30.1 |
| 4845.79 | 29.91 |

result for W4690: 3.81 angstrom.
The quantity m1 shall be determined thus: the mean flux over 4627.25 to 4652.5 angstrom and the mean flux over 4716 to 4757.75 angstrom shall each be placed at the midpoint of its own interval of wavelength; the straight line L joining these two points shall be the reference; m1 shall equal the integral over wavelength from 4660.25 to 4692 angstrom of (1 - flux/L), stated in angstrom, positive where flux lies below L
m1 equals 1.79 angstrom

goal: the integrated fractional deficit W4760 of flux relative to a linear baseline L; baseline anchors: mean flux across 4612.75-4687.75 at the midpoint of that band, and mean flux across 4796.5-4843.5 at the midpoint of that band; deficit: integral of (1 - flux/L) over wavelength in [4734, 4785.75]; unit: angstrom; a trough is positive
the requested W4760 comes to -2.8 angstrom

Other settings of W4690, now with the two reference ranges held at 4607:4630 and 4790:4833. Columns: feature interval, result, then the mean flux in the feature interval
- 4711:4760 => 1.1 angstrom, 29.3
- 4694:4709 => 0.3 angstrom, 29.3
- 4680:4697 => 0.9 angstrom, 28.4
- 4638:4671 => 0.6 angstrom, 29.4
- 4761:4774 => -0.7 angstrom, 31.7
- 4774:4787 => -1.8 angstrom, 34.1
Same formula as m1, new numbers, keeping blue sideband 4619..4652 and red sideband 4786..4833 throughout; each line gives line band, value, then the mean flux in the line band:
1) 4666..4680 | 0.3 angstrom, 29.5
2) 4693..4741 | 1.7 angstrom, 28.9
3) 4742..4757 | -0.5 angstrom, 30.9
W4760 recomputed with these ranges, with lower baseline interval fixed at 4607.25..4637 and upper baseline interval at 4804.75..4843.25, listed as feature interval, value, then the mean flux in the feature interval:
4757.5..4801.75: -4.08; 31.7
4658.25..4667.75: 0.65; 27.8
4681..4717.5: 1.15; 28.7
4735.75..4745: 0.11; 29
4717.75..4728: -0.46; 30.8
